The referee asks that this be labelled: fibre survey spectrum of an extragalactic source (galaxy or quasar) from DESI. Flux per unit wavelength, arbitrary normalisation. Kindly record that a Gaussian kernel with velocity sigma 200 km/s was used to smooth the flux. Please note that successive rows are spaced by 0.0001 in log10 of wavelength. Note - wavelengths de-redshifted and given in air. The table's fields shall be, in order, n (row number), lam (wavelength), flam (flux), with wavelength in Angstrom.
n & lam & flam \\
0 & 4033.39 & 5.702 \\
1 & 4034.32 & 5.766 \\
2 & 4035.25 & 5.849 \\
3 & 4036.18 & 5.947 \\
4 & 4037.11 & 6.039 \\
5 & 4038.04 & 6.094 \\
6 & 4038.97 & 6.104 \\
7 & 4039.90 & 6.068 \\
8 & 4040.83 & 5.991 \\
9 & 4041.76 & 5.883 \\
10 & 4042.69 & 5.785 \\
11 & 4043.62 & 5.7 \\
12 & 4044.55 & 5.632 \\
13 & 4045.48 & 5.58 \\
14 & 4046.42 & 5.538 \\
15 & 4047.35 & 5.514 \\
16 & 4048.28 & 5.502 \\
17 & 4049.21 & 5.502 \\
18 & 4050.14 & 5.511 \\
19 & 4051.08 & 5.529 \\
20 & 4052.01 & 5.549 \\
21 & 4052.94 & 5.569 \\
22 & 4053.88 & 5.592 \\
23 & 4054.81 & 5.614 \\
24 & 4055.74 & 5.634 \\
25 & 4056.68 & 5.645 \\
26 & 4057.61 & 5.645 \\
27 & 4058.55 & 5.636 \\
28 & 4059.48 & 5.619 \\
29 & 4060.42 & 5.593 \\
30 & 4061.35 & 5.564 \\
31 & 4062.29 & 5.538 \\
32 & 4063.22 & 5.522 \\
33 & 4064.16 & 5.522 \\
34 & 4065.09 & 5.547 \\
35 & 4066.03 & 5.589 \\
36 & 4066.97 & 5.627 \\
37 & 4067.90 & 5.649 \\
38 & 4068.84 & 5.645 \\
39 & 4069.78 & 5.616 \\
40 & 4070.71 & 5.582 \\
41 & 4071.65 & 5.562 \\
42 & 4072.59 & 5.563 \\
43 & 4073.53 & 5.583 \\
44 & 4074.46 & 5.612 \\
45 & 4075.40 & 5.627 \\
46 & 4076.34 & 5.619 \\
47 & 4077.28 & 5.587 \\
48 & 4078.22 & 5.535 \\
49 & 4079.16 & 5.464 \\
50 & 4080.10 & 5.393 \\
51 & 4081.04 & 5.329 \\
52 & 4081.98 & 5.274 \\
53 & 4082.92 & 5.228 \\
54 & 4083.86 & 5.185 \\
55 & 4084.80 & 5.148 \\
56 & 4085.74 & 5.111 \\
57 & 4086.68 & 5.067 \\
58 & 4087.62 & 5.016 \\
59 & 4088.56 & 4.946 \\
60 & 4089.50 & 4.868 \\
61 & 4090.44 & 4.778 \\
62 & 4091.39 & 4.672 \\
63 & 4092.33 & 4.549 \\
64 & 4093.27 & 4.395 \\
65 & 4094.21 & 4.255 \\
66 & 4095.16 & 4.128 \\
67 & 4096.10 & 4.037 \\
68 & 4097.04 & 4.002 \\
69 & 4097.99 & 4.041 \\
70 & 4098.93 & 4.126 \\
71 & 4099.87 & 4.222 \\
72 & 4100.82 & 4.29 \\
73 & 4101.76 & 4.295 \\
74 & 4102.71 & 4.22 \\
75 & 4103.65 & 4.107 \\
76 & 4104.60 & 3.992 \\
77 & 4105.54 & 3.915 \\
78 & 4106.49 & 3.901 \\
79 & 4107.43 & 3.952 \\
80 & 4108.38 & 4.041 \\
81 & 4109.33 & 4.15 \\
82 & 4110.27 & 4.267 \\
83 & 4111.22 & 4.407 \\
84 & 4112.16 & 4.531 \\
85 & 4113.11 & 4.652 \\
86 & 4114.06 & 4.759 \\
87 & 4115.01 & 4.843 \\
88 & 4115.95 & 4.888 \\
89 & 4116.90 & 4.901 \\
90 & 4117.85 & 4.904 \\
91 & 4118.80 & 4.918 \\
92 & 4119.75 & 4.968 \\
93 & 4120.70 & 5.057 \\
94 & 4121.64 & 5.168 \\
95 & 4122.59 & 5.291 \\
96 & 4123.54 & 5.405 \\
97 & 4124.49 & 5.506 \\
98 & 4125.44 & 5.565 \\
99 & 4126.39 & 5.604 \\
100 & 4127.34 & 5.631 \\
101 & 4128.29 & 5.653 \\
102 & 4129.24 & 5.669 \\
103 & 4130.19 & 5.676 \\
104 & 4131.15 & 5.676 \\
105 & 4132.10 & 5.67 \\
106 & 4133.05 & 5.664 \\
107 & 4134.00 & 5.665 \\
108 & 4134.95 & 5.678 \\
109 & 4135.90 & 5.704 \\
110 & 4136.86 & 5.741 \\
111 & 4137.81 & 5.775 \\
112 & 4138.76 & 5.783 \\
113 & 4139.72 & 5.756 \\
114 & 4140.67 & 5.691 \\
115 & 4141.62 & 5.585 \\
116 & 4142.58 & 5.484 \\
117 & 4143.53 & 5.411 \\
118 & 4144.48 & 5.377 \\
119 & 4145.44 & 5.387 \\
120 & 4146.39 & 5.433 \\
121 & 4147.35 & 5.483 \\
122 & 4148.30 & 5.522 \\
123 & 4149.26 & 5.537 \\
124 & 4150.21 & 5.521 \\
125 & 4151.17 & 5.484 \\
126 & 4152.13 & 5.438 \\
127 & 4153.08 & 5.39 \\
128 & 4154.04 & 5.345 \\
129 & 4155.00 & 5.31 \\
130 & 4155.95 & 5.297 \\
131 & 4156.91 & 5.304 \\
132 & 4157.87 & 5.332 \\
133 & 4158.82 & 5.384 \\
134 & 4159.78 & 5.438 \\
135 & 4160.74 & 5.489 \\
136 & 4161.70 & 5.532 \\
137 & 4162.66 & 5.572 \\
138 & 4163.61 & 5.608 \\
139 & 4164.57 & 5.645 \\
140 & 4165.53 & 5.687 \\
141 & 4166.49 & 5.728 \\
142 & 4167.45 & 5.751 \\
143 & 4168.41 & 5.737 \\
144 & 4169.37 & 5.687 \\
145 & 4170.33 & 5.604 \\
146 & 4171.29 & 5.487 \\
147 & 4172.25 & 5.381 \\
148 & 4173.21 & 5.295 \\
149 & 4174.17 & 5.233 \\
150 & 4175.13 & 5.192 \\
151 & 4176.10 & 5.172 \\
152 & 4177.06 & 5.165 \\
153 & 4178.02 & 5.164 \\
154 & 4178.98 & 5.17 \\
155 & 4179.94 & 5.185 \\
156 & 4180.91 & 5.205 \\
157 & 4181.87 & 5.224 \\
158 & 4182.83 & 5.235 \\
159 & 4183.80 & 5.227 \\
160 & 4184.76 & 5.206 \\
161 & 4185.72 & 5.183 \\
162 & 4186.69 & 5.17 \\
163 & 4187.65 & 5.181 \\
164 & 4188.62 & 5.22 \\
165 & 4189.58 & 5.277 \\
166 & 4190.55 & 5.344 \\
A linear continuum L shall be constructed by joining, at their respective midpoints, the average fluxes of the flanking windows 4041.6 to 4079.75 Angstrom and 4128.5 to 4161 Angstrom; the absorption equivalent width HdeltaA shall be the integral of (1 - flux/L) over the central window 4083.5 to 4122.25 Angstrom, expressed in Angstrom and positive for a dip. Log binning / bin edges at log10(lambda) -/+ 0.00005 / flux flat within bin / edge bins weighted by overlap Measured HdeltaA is 7.2 Angstrom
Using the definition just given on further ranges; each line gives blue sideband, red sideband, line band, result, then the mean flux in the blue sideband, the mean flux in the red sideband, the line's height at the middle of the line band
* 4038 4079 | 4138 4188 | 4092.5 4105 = 3.1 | 5.63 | 5.42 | 5.55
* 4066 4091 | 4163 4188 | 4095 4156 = 3.7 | 5.37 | 5.37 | 5.37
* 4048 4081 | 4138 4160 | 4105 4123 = 3.0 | 5.57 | 5.47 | 5.51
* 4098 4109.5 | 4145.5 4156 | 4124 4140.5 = -2.6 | 4.1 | 5.44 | 4.91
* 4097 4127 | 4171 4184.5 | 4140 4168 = -2.7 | 4.6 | 5.23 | 5.01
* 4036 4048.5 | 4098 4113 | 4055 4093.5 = -3.1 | 5.82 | 4.17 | 4.98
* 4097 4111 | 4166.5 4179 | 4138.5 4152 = -1.8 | 4.11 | 5.41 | 4.89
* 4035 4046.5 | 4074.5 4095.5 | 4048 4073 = -0.3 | 5.87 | 5.07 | 5.51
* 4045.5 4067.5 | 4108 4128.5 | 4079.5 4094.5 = 0.9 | 5.57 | 4.96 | 5.27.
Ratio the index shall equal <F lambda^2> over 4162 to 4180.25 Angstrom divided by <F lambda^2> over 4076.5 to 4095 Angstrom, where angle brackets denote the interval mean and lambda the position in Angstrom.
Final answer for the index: 1.13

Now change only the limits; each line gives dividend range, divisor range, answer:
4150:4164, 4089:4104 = 1.30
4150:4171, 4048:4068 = 1.04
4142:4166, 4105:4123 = 1.21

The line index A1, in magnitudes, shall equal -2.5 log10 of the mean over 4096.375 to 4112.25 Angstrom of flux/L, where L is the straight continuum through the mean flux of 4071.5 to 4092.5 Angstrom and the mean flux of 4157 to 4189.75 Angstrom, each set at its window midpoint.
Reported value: 0.266 mag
